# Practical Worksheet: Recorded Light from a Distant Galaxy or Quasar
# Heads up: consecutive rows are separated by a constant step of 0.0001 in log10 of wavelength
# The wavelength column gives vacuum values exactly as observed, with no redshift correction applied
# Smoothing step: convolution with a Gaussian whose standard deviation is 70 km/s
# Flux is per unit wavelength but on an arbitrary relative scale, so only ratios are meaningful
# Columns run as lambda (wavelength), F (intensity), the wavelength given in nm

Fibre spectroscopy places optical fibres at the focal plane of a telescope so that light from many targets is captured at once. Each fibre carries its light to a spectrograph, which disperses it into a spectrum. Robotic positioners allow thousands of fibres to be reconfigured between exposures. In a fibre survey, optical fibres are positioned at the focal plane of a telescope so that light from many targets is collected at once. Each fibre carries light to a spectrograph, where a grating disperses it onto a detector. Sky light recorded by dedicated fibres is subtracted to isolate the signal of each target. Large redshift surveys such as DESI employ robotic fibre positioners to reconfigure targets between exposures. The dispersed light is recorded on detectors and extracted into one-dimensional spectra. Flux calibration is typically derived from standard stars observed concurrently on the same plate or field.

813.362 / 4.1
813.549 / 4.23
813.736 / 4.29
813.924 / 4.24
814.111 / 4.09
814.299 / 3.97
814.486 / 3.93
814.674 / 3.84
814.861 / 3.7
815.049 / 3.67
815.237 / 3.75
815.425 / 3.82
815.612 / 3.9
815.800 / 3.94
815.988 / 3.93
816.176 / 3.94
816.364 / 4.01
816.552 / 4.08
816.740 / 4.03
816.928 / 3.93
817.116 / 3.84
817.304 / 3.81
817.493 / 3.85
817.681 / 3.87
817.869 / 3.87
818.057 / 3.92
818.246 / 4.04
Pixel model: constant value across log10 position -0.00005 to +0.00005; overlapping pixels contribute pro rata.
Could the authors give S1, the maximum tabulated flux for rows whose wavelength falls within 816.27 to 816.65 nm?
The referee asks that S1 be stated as 4.08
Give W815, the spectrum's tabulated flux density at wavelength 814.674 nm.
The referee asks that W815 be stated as 3.84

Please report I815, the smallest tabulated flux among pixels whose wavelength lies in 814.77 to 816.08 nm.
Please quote 3.67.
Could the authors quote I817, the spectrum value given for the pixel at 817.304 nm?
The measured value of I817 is 3.81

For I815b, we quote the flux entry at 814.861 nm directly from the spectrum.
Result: 3.7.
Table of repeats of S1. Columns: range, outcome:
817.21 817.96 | 3.87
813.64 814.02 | 4.29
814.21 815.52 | 3.97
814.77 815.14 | 3.7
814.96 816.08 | 3.94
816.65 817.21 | 4.03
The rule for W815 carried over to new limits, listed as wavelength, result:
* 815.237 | 3.75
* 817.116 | 3.84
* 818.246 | 4.04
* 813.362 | 4.1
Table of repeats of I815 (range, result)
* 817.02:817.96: 3.81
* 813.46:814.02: 4.23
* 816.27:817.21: 3.84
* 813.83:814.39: 3.97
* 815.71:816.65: 3.93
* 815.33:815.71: 3.82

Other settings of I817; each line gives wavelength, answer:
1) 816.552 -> 4.08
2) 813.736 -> 4.29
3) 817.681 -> 3.87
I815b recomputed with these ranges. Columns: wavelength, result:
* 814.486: 3.93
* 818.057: 3.92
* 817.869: 3.87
